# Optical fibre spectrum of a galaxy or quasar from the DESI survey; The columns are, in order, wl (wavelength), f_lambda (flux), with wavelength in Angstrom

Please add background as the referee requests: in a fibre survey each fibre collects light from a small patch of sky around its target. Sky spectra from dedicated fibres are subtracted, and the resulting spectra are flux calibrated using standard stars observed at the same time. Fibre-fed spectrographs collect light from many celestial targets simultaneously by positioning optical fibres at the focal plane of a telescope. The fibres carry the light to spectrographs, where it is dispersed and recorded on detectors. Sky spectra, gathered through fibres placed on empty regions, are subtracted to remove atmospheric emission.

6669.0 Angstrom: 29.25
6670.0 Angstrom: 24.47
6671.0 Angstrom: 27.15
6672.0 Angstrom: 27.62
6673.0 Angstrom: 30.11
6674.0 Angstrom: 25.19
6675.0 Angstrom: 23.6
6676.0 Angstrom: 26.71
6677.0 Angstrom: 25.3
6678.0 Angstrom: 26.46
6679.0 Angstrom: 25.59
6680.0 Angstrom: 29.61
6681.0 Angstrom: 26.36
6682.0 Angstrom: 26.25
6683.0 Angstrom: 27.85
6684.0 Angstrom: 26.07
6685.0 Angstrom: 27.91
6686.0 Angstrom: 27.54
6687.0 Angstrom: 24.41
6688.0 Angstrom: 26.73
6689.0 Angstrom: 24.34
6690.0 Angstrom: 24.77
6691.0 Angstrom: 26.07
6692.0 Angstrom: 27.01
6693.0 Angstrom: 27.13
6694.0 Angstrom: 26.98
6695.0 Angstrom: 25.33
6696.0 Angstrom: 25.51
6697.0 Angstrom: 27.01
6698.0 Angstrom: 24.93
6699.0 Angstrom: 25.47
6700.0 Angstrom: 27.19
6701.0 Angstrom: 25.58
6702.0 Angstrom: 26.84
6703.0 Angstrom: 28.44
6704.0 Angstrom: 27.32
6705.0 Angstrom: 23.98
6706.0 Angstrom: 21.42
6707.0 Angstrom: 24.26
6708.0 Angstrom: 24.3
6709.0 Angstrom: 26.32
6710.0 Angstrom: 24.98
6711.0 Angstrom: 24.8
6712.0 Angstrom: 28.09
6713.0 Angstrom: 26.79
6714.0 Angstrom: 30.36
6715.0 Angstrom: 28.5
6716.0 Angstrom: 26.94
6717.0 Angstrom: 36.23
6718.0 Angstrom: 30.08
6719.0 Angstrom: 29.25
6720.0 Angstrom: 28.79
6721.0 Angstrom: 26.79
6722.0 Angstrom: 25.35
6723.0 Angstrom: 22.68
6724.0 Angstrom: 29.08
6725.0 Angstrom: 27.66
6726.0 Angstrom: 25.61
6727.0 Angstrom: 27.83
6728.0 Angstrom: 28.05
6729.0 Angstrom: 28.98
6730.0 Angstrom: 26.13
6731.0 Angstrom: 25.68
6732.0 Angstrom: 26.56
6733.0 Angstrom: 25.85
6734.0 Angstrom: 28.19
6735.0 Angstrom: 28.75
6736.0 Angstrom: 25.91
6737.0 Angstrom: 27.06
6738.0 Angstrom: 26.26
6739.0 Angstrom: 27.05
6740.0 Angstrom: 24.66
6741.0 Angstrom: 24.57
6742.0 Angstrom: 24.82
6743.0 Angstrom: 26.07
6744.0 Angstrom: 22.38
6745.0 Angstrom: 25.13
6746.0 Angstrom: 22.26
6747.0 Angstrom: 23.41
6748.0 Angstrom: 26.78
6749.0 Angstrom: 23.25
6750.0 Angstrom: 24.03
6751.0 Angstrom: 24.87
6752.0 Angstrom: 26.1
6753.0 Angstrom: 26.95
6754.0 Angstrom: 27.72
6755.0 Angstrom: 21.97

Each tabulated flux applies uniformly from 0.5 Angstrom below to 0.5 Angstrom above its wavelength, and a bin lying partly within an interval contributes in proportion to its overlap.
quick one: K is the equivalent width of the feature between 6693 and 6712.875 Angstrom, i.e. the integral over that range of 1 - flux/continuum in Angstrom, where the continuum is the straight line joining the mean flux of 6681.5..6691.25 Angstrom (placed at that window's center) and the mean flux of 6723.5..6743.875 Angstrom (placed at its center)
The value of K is 0.4 Angstrom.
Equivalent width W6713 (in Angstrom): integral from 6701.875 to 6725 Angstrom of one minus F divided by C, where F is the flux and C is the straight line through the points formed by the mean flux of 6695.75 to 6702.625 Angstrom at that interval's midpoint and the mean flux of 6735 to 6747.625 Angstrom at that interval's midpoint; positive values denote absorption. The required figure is -1.1 Angstrom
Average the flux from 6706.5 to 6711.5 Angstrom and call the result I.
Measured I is 24.9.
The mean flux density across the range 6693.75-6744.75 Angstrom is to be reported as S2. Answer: 26.6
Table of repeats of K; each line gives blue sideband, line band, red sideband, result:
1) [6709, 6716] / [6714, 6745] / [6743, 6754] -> -1.2 Angstrom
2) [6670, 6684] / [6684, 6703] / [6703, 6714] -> -0.1 Angstrom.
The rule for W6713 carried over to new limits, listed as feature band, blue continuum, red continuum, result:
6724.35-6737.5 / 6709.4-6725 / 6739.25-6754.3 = -0.31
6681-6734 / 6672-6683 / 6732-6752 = -1.35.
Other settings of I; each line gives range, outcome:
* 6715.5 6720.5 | 30.3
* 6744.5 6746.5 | 23.7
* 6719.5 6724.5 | 26.5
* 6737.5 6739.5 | 26.7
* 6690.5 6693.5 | 26.7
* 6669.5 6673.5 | 27.3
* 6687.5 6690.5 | 25.3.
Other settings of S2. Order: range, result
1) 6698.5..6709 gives 25.5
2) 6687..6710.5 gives 25.7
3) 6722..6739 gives 26.9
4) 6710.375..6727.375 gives 27.9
